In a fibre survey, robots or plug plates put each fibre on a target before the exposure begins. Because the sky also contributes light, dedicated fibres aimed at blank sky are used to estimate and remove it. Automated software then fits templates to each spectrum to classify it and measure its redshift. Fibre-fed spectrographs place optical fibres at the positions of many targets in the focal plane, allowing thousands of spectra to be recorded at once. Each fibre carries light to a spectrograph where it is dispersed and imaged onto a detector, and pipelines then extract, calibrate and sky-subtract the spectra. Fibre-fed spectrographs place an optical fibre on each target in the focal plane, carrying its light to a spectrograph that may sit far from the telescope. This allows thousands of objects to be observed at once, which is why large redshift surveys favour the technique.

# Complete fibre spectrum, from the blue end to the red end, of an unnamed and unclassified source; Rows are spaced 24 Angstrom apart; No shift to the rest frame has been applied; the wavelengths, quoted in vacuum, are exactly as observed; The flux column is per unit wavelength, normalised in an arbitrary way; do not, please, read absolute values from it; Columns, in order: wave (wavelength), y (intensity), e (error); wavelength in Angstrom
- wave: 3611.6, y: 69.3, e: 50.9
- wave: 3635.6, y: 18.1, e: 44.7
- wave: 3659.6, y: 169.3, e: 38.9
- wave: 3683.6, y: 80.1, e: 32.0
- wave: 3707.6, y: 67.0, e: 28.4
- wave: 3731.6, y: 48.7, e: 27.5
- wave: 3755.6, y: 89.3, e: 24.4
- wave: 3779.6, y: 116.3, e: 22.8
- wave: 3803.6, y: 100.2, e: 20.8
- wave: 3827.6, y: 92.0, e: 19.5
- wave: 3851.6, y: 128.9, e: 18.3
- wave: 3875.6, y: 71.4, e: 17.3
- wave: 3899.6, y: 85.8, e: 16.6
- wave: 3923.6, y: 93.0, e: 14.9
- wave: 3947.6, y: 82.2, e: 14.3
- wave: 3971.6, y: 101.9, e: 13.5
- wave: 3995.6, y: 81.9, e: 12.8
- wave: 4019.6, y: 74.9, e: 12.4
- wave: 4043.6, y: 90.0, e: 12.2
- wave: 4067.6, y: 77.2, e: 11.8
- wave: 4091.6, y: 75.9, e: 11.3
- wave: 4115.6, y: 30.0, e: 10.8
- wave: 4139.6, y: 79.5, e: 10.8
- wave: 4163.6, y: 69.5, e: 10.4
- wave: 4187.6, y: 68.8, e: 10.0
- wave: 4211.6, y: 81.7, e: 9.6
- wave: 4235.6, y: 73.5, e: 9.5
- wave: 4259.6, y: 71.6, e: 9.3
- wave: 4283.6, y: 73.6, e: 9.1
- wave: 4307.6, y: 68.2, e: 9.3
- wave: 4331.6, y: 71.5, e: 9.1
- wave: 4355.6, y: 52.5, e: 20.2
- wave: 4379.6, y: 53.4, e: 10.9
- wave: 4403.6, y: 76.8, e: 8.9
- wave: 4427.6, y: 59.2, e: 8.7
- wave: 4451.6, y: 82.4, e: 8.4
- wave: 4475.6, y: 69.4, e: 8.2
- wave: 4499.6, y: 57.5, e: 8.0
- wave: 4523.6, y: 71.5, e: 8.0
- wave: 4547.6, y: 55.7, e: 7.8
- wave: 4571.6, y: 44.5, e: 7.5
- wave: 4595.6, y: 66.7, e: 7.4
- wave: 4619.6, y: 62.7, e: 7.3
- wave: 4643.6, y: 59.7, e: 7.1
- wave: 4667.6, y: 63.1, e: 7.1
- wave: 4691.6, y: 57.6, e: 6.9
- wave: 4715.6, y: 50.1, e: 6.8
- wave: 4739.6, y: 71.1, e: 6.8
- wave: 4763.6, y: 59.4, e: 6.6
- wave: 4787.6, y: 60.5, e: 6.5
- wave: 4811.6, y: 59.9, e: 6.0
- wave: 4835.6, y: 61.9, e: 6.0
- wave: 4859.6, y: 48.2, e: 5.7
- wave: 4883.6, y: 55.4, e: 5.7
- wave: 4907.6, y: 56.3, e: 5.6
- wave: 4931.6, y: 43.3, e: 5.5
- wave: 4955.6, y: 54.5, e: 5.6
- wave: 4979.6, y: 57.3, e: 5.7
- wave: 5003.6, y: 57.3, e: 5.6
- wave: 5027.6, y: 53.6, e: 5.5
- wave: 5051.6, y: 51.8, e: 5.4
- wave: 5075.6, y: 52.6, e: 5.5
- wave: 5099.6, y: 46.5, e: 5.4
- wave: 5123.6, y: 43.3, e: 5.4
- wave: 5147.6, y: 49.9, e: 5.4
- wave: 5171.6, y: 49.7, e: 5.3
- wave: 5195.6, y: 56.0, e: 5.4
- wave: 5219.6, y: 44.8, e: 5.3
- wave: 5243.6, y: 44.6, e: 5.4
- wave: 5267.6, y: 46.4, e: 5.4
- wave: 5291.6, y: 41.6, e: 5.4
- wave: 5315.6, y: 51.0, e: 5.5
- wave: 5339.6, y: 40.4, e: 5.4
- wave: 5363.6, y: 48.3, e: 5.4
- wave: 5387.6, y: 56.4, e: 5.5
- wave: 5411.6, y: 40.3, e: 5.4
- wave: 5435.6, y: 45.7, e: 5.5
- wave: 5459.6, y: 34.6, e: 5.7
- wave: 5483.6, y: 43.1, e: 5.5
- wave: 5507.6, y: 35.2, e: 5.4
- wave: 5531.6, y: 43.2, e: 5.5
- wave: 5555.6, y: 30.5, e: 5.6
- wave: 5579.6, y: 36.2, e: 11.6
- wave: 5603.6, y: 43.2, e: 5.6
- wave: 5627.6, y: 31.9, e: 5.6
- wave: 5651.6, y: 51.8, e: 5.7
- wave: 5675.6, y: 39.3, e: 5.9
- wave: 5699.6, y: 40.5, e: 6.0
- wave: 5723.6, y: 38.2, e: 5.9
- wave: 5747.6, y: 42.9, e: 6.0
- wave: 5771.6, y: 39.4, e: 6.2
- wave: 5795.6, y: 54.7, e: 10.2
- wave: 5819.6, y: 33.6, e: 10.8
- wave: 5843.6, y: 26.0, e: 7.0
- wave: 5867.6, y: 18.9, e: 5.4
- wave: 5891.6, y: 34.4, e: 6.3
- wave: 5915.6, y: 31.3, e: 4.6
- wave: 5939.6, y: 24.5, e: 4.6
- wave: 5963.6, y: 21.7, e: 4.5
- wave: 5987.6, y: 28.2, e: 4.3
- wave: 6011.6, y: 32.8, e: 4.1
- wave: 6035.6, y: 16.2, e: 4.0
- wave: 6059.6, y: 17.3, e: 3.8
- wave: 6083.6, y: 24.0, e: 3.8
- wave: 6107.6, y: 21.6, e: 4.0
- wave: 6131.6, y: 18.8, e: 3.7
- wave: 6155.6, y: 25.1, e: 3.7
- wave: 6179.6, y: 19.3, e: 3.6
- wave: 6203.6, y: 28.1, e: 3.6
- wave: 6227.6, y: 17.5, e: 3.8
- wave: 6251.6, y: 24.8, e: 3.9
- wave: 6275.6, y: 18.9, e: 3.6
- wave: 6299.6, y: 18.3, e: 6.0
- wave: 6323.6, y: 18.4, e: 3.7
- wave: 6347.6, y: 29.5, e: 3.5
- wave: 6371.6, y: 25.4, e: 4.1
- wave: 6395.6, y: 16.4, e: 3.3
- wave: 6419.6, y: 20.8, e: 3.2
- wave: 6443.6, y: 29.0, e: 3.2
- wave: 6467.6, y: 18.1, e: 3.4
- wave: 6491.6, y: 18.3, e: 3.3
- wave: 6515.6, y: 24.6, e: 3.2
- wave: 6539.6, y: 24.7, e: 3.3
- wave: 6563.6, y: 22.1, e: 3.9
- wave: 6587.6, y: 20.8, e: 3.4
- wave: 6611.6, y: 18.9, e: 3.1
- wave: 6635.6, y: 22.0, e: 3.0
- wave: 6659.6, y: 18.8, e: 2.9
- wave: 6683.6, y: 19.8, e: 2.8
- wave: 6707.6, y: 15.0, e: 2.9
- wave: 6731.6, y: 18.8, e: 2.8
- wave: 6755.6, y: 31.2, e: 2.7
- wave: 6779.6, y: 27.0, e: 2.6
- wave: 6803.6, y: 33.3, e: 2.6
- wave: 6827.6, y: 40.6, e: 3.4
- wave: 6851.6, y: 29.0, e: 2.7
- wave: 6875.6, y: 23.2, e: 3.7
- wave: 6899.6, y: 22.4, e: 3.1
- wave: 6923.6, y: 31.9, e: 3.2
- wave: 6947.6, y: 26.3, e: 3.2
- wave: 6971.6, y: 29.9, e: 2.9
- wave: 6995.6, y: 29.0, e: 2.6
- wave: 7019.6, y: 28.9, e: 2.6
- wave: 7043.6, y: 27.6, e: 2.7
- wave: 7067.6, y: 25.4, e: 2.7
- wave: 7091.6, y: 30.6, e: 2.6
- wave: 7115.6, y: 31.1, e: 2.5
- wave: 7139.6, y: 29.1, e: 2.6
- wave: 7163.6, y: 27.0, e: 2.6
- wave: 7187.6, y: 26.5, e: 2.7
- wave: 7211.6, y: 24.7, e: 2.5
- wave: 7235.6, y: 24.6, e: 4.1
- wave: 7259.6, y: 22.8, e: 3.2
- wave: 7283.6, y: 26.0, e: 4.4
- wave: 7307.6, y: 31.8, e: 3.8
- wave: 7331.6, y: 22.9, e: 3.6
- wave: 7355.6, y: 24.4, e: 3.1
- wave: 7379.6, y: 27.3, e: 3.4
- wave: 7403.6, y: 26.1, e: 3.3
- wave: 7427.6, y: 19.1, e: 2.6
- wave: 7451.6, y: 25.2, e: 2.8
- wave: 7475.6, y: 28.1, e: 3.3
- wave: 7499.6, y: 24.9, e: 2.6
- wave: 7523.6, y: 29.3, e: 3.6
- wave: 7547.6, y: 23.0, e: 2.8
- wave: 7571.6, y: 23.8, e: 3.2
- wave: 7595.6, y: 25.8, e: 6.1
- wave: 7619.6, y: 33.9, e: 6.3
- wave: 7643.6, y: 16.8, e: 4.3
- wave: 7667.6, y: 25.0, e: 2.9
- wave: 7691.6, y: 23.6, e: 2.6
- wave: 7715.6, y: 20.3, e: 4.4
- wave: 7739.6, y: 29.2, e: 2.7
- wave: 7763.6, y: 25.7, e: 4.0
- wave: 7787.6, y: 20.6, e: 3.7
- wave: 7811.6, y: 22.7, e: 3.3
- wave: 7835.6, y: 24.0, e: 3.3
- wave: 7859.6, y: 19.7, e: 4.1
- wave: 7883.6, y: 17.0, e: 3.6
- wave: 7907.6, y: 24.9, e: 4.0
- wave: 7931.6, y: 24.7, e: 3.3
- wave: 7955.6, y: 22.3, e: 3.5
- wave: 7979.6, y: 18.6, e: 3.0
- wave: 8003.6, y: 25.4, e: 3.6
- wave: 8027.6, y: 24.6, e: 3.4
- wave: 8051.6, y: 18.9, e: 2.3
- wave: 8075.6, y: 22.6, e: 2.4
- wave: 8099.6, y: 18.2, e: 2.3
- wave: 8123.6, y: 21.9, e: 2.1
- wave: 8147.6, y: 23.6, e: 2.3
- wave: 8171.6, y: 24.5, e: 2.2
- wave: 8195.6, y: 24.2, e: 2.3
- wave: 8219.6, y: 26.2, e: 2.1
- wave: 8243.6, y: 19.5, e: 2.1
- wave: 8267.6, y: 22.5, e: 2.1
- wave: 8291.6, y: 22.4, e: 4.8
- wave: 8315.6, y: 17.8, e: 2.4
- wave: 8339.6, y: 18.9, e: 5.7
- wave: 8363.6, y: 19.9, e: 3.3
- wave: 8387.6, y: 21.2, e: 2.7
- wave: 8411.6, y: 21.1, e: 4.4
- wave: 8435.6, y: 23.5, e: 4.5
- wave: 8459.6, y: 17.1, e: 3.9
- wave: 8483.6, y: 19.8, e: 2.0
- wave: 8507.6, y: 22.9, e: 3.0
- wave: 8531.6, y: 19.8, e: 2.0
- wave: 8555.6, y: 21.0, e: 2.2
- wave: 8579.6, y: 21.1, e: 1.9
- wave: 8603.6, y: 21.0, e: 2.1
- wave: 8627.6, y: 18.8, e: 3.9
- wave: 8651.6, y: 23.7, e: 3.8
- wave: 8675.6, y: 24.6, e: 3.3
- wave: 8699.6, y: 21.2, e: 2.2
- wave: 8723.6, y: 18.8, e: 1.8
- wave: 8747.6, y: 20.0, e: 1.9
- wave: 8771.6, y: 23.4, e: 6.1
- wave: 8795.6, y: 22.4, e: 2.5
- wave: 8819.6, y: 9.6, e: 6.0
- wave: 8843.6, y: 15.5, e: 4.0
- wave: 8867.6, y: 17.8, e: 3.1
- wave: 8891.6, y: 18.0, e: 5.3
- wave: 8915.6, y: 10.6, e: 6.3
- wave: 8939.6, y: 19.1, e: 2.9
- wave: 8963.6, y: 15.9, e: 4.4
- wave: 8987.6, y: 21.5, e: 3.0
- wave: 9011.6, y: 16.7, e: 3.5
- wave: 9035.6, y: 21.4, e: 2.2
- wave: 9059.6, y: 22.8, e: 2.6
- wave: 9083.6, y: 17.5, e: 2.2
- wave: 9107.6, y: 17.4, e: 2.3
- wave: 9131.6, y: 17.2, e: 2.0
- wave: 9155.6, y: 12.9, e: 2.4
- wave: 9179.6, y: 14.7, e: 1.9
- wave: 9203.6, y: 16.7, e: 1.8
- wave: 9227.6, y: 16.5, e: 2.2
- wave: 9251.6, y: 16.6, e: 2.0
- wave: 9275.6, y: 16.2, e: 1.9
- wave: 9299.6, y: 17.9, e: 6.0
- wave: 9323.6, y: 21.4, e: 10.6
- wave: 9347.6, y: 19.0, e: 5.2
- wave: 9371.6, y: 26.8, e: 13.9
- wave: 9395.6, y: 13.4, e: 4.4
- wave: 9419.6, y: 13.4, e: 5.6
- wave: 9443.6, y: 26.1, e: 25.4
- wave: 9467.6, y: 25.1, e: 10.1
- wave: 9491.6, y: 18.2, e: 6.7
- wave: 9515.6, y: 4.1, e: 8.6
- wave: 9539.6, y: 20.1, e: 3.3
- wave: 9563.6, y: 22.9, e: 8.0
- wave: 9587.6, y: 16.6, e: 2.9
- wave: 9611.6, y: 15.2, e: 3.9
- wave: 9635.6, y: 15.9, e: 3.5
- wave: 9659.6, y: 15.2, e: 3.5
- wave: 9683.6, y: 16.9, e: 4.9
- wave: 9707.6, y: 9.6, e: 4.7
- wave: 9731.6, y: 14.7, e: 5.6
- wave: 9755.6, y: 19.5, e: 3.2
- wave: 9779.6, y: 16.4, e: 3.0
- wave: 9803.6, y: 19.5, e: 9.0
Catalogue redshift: 0.77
